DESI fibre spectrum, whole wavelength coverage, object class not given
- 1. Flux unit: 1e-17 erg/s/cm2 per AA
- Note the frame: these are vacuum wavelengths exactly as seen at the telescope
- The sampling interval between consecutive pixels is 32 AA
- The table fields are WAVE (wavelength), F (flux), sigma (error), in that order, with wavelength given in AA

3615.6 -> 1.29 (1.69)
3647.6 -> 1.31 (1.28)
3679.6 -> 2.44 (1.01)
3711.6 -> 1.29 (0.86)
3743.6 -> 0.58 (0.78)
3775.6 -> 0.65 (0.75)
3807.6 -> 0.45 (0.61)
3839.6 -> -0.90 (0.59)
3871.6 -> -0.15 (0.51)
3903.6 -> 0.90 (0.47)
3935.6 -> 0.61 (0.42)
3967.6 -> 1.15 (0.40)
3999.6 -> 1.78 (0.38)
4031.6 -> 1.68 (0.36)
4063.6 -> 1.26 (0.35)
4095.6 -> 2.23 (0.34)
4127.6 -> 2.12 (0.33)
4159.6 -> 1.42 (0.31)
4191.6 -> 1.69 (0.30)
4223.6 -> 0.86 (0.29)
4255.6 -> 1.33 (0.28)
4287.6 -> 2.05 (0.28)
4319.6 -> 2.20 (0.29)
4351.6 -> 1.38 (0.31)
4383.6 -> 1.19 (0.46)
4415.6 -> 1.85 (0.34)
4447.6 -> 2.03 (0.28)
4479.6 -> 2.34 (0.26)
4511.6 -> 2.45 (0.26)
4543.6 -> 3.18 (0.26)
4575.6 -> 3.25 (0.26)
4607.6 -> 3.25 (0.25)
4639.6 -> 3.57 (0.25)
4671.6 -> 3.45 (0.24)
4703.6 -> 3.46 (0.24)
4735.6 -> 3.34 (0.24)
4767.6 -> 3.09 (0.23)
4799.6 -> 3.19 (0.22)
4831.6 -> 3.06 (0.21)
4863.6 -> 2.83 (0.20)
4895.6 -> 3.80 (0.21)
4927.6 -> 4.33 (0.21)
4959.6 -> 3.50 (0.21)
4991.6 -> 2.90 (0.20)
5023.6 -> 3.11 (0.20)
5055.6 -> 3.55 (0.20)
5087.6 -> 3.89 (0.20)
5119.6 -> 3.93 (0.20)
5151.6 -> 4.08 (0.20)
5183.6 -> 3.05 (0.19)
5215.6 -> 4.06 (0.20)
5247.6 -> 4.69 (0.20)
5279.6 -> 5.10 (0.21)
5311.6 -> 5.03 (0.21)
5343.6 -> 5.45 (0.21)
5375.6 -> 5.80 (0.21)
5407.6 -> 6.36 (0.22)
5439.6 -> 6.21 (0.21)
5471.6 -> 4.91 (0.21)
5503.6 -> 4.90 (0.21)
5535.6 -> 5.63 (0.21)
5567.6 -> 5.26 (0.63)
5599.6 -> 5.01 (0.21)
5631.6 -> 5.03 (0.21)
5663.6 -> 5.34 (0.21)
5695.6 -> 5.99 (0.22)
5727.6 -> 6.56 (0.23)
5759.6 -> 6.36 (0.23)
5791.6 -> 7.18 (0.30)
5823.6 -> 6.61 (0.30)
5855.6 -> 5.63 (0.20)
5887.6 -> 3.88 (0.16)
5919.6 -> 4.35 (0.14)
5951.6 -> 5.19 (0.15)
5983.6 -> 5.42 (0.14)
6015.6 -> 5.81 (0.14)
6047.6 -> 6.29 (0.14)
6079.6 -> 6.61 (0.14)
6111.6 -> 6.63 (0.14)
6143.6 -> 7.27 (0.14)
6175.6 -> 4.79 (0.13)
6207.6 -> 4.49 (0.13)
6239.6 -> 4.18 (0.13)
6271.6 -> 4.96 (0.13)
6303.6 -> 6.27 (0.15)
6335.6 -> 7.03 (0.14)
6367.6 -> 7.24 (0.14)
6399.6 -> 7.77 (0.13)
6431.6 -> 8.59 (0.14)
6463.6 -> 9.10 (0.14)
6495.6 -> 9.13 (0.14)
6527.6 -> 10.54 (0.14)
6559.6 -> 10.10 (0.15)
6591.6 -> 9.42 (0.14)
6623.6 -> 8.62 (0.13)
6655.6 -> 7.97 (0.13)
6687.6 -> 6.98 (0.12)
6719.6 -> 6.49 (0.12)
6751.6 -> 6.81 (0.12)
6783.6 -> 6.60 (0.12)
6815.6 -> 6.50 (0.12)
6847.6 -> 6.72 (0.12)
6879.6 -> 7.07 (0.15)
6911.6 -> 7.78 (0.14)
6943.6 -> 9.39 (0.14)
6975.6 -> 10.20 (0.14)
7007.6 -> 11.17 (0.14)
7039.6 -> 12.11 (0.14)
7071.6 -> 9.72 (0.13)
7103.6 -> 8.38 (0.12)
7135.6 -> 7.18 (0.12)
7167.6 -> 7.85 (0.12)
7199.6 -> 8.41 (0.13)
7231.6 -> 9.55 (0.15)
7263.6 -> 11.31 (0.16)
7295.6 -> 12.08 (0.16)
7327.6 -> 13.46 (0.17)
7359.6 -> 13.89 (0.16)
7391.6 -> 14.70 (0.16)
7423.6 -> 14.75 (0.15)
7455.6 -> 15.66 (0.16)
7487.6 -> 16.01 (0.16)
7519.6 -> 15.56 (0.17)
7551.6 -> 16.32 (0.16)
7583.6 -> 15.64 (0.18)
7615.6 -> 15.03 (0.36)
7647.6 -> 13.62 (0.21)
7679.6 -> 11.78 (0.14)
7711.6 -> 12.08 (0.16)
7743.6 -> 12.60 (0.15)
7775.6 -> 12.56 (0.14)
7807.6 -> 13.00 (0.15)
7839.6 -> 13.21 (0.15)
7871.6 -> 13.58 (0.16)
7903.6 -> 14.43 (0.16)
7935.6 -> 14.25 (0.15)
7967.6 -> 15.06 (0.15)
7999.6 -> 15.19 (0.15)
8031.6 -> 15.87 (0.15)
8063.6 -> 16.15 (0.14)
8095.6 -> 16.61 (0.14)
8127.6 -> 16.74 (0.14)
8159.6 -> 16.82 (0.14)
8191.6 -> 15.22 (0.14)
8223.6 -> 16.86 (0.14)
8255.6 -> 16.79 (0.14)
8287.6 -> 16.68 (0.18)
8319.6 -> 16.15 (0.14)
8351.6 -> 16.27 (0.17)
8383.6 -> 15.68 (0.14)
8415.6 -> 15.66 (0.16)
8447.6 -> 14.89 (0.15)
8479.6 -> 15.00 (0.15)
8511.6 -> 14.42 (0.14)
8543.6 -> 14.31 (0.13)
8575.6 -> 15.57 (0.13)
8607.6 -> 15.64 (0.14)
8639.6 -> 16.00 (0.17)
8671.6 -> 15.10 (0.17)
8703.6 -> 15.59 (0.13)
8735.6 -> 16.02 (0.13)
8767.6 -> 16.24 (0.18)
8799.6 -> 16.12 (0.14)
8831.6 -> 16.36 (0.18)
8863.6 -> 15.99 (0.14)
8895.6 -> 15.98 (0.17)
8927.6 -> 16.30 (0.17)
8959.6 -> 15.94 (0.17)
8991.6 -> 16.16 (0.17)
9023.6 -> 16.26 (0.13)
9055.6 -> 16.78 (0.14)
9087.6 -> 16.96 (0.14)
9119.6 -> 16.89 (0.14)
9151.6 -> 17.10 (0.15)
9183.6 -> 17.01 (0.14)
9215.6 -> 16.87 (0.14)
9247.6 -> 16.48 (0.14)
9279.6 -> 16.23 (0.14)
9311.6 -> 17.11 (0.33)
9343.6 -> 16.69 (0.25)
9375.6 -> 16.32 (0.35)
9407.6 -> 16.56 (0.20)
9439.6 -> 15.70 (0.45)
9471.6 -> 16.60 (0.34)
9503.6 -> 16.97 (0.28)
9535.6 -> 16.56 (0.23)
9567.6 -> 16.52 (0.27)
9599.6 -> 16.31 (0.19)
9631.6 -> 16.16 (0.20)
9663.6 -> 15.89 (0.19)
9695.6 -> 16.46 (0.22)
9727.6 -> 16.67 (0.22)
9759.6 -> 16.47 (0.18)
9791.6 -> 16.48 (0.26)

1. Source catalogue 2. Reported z 0.00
